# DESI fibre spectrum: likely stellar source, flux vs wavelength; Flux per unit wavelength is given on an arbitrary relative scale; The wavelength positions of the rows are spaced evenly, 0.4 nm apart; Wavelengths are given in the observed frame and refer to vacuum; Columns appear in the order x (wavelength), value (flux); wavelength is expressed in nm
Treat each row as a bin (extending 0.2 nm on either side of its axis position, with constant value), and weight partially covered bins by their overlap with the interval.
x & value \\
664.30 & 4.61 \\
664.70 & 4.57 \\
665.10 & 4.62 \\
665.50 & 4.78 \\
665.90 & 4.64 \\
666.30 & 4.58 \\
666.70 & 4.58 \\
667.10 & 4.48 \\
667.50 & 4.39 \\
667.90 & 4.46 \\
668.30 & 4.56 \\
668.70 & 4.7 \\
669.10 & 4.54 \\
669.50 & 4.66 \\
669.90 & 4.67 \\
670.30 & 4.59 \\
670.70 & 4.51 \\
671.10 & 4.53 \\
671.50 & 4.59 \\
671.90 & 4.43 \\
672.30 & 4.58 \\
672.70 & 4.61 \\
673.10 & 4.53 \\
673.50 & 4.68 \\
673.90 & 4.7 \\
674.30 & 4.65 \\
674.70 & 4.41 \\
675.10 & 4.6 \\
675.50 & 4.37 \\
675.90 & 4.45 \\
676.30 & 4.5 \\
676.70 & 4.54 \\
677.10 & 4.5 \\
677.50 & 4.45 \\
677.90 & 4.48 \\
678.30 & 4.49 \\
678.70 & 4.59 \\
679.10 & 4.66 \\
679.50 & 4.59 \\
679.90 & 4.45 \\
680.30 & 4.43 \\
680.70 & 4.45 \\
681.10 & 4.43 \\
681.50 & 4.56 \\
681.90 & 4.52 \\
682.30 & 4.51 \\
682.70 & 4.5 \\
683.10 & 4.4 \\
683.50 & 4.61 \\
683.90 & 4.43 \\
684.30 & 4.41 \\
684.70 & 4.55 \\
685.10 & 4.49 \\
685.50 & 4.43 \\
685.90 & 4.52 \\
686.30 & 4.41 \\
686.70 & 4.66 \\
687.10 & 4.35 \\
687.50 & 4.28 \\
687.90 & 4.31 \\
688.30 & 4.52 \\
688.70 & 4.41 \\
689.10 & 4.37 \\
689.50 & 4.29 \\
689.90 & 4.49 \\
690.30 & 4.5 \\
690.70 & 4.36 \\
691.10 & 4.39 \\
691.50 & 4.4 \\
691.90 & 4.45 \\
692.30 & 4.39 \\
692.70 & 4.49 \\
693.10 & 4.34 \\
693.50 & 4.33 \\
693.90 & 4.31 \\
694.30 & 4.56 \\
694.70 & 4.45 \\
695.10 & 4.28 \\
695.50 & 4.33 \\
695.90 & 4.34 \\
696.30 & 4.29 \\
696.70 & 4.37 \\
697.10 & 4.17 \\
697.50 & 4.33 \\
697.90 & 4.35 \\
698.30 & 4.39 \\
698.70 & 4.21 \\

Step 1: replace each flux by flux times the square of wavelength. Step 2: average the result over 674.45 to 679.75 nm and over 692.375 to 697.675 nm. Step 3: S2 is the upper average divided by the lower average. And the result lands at 1.02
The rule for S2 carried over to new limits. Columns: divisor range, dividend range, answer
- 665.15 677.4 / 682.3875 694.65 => 1.02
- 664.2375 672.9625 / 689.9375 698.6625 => 1.03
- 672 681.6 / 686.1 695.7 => 1.01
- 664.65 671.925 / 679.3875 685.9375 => 1.02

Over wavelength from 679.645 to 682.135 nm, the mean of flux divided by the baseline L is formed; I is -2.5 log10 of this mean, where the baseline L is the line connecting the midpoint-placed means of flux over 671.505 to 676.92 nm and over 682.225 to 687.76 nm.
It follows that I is 0.00 mag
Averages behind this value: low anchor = 4.54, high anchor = 4.47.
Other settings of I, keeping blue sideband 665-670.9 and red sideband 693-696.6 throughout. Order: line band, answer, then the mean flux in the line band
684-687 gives -0.01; 4.49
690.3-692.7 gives -0.01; 4.41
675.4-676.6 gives 0.02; 4.45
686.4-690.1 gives 0.00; 4.41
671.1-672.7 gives 0.00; 4.54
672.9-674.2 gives -0.02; 4.64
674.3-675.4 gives 0.00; 4.52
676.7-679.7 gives -0.01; 4.54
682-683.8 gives -0.01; 4.5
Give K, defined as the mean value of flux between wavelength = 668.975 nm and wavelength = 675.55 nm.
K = 4.57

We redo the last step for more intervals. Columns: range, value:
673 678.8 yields 4.53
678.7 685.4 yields 4.5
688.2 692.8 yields 4.42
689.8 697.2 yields 4.38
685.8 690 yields 4.41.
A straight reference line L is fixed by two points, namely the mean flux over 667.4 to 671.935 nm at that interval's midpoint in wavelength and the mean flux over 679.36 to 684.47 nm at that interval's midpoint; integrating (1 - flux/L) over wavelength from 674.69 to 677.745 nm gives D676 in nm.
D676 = 0.03 nm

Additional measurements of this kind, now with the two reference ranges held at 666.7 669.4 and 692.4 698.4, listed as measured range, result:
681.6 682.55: -0.02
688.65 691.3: -0.01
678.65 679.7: -0.04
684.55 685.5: -0.02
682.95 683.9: -0.01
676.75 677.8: 0.00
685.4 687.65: -0.02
